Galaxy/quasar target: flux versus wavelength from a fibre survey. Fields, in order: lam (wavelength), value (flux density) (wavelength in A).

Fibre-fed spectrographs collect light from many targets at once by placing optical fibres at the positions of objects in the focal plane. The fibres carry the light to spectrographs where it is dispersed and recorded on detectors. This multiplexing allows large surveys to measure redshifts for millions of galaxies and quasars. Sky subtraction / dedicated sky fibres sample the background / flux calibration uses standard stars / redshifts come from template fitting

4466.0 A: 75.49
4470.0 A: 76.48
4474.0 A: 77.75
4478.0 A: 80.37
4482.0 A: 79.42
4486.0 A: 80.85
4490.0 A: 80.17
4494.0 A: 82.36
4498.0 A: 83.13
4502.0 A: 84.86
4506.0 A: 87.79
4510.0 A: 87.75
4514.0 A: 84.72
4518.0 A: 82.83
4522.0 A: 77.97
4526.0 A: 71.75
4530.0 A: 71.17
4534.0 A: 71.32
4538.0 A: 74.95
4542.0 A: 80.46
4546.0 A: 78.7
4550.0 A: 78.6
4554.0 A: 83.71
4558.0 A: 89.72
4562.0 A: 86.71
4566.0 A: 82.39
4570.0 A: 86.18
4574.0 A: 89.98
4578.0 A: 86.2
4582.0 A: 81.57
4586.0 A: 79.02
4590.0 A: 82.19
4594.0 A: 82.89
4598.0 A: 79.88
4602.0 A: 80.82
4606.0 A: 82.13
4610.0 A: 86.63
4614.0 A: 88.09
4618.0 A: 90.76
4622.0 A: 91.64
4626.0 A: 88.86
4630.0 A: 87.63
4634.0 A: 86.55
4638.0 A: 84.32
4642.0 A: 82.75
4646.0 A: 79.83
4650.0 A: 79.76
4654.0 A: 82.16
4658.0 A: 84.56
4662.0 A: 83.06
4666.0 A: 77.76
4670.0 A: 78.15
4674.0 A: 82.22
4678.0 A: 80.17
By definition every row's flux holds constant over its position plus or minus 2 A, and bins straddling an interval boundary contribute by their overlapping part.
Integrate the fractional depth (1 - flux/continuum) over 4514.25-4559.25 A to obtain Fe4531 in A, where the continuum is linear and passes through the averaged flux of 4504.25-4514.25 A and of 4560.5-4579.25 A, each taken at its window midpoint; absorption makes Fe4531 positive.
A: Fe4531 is 4.3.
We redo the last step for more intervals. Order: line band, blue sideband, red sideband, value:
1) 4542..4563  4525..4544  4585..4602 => -1.9 A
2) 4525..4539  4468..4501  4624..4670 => 1.5 A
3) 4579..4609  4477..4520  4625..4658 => 0.7 A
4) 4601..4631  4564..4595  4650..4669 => -1.6 A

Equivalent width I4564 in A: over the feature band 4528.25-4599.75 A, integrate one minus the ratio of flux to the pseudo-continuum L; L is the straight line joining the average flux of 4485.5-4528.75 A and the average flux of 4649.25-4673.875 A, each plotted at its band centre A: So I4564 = 0.19 A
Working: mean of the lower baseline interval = 82.1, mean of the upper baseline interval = 81.1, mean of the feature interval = 81.5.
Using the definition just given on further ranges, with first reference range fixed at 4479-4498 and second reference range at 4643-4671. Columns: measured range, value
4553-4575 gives -1.49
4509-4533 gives 0.67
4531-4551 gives 1.11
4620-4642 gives -1.75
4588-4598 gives -0.13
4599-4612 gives -0.32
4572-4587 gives -0.67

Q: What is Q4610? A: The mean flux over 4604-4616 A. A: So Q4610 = 85.6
